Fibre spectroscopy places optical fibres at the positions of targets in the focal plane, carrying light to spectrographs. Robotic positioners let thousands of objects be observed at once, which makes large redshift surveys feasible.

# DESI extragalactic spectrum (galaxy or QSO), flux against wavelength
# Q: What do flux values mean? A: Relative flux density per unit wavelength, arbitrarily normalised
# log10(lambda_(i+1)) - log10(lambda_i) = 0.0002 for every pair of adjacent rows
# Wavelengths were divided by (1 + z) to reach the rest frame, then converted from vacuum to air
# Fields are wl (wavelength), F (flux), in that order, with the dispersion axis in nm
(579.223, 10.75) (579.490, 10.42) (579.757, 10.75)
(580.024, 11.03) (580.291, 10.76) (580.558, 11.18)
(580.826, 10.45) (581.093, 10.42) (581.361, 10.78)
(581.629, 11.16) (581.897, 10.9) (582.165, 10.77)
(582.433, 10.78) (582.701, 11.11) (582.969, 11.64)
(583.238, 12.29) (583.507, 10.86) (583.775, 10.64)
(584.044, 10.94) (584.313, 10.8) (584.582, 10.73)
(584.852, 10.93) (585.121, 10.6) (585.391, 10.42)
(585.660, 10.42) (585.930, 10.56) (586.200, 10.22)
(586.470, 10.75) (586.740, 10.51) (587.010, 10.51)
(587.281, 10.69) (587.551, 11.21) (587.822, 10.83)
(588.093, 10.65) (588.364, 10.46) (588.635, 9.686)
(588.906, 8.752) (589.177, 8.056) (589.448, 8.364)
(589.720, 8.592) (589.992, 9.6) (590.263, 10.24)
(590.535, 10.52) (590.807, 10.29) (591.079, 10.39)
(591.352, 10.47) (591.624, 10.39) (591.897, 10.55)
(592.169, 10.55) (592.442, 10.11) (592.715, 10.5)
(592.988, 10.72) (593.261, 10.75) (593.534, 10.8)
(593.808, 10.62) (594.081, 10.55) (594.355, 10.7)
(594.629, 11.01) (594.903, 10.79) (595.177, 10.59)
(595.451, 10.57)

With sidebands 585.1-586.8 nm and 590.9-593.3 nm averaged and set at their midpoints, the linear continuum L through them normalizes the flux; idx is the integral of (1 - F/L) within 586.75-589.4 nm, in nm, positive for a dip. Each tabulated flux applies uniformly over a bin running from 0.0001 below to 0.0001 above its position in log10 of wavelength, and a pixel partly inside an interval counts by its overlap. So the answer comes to 0.11 nm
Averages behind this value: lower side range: 10.5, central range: 10.1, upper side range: 10.5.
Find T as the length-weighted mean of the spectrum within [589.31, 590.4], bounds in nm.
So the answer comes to 9.2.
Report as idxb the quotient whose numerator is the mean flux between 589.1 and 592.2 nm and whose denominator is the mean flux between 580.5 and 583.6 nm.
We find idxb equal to 0.89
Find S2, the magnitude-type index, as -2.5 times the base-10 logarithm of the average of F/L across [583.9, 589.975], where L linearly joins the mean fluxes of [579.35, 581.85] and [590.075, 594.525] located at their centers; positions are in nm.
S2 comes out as 0.05 mag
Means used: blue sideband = 10.8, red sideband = 10.5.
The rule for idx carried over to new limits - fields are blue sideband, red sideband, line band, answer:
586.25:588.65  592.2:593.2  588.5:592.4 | 0.29 nm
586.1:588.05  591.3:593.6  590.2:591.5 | 0.02 nm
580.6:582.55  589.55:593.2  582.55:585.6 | -0.10 nm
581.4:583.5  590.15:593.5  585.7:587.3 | 0.05 nm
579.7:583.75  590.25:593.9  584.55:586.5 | 0.04 nm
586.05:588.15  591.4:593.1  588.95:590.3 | 0.22 nm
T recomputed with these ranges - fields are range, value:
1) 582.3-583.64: 11.3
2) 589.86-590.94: 10.2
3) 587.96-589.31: 9.52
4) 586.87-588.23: 10.8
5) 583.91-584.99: 10.8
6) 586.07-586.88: 10.5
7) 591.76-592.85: 10.4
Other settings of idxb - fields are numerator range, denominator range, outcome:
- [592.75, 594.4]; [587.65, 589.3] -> 1.09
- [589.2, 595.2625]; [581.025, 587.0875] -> 0.95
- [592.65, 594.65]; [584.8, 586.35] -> 1.02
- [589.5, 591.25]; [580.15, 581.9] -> 0.91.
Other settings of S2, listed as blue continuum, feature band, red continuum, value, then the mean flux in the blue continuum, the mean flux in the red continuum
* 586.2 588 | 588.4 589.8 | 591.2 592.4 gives 0.200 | 10.7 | 10.5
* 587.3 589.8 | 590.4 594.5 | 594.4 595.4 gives -0.018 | 9.69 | 10.8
